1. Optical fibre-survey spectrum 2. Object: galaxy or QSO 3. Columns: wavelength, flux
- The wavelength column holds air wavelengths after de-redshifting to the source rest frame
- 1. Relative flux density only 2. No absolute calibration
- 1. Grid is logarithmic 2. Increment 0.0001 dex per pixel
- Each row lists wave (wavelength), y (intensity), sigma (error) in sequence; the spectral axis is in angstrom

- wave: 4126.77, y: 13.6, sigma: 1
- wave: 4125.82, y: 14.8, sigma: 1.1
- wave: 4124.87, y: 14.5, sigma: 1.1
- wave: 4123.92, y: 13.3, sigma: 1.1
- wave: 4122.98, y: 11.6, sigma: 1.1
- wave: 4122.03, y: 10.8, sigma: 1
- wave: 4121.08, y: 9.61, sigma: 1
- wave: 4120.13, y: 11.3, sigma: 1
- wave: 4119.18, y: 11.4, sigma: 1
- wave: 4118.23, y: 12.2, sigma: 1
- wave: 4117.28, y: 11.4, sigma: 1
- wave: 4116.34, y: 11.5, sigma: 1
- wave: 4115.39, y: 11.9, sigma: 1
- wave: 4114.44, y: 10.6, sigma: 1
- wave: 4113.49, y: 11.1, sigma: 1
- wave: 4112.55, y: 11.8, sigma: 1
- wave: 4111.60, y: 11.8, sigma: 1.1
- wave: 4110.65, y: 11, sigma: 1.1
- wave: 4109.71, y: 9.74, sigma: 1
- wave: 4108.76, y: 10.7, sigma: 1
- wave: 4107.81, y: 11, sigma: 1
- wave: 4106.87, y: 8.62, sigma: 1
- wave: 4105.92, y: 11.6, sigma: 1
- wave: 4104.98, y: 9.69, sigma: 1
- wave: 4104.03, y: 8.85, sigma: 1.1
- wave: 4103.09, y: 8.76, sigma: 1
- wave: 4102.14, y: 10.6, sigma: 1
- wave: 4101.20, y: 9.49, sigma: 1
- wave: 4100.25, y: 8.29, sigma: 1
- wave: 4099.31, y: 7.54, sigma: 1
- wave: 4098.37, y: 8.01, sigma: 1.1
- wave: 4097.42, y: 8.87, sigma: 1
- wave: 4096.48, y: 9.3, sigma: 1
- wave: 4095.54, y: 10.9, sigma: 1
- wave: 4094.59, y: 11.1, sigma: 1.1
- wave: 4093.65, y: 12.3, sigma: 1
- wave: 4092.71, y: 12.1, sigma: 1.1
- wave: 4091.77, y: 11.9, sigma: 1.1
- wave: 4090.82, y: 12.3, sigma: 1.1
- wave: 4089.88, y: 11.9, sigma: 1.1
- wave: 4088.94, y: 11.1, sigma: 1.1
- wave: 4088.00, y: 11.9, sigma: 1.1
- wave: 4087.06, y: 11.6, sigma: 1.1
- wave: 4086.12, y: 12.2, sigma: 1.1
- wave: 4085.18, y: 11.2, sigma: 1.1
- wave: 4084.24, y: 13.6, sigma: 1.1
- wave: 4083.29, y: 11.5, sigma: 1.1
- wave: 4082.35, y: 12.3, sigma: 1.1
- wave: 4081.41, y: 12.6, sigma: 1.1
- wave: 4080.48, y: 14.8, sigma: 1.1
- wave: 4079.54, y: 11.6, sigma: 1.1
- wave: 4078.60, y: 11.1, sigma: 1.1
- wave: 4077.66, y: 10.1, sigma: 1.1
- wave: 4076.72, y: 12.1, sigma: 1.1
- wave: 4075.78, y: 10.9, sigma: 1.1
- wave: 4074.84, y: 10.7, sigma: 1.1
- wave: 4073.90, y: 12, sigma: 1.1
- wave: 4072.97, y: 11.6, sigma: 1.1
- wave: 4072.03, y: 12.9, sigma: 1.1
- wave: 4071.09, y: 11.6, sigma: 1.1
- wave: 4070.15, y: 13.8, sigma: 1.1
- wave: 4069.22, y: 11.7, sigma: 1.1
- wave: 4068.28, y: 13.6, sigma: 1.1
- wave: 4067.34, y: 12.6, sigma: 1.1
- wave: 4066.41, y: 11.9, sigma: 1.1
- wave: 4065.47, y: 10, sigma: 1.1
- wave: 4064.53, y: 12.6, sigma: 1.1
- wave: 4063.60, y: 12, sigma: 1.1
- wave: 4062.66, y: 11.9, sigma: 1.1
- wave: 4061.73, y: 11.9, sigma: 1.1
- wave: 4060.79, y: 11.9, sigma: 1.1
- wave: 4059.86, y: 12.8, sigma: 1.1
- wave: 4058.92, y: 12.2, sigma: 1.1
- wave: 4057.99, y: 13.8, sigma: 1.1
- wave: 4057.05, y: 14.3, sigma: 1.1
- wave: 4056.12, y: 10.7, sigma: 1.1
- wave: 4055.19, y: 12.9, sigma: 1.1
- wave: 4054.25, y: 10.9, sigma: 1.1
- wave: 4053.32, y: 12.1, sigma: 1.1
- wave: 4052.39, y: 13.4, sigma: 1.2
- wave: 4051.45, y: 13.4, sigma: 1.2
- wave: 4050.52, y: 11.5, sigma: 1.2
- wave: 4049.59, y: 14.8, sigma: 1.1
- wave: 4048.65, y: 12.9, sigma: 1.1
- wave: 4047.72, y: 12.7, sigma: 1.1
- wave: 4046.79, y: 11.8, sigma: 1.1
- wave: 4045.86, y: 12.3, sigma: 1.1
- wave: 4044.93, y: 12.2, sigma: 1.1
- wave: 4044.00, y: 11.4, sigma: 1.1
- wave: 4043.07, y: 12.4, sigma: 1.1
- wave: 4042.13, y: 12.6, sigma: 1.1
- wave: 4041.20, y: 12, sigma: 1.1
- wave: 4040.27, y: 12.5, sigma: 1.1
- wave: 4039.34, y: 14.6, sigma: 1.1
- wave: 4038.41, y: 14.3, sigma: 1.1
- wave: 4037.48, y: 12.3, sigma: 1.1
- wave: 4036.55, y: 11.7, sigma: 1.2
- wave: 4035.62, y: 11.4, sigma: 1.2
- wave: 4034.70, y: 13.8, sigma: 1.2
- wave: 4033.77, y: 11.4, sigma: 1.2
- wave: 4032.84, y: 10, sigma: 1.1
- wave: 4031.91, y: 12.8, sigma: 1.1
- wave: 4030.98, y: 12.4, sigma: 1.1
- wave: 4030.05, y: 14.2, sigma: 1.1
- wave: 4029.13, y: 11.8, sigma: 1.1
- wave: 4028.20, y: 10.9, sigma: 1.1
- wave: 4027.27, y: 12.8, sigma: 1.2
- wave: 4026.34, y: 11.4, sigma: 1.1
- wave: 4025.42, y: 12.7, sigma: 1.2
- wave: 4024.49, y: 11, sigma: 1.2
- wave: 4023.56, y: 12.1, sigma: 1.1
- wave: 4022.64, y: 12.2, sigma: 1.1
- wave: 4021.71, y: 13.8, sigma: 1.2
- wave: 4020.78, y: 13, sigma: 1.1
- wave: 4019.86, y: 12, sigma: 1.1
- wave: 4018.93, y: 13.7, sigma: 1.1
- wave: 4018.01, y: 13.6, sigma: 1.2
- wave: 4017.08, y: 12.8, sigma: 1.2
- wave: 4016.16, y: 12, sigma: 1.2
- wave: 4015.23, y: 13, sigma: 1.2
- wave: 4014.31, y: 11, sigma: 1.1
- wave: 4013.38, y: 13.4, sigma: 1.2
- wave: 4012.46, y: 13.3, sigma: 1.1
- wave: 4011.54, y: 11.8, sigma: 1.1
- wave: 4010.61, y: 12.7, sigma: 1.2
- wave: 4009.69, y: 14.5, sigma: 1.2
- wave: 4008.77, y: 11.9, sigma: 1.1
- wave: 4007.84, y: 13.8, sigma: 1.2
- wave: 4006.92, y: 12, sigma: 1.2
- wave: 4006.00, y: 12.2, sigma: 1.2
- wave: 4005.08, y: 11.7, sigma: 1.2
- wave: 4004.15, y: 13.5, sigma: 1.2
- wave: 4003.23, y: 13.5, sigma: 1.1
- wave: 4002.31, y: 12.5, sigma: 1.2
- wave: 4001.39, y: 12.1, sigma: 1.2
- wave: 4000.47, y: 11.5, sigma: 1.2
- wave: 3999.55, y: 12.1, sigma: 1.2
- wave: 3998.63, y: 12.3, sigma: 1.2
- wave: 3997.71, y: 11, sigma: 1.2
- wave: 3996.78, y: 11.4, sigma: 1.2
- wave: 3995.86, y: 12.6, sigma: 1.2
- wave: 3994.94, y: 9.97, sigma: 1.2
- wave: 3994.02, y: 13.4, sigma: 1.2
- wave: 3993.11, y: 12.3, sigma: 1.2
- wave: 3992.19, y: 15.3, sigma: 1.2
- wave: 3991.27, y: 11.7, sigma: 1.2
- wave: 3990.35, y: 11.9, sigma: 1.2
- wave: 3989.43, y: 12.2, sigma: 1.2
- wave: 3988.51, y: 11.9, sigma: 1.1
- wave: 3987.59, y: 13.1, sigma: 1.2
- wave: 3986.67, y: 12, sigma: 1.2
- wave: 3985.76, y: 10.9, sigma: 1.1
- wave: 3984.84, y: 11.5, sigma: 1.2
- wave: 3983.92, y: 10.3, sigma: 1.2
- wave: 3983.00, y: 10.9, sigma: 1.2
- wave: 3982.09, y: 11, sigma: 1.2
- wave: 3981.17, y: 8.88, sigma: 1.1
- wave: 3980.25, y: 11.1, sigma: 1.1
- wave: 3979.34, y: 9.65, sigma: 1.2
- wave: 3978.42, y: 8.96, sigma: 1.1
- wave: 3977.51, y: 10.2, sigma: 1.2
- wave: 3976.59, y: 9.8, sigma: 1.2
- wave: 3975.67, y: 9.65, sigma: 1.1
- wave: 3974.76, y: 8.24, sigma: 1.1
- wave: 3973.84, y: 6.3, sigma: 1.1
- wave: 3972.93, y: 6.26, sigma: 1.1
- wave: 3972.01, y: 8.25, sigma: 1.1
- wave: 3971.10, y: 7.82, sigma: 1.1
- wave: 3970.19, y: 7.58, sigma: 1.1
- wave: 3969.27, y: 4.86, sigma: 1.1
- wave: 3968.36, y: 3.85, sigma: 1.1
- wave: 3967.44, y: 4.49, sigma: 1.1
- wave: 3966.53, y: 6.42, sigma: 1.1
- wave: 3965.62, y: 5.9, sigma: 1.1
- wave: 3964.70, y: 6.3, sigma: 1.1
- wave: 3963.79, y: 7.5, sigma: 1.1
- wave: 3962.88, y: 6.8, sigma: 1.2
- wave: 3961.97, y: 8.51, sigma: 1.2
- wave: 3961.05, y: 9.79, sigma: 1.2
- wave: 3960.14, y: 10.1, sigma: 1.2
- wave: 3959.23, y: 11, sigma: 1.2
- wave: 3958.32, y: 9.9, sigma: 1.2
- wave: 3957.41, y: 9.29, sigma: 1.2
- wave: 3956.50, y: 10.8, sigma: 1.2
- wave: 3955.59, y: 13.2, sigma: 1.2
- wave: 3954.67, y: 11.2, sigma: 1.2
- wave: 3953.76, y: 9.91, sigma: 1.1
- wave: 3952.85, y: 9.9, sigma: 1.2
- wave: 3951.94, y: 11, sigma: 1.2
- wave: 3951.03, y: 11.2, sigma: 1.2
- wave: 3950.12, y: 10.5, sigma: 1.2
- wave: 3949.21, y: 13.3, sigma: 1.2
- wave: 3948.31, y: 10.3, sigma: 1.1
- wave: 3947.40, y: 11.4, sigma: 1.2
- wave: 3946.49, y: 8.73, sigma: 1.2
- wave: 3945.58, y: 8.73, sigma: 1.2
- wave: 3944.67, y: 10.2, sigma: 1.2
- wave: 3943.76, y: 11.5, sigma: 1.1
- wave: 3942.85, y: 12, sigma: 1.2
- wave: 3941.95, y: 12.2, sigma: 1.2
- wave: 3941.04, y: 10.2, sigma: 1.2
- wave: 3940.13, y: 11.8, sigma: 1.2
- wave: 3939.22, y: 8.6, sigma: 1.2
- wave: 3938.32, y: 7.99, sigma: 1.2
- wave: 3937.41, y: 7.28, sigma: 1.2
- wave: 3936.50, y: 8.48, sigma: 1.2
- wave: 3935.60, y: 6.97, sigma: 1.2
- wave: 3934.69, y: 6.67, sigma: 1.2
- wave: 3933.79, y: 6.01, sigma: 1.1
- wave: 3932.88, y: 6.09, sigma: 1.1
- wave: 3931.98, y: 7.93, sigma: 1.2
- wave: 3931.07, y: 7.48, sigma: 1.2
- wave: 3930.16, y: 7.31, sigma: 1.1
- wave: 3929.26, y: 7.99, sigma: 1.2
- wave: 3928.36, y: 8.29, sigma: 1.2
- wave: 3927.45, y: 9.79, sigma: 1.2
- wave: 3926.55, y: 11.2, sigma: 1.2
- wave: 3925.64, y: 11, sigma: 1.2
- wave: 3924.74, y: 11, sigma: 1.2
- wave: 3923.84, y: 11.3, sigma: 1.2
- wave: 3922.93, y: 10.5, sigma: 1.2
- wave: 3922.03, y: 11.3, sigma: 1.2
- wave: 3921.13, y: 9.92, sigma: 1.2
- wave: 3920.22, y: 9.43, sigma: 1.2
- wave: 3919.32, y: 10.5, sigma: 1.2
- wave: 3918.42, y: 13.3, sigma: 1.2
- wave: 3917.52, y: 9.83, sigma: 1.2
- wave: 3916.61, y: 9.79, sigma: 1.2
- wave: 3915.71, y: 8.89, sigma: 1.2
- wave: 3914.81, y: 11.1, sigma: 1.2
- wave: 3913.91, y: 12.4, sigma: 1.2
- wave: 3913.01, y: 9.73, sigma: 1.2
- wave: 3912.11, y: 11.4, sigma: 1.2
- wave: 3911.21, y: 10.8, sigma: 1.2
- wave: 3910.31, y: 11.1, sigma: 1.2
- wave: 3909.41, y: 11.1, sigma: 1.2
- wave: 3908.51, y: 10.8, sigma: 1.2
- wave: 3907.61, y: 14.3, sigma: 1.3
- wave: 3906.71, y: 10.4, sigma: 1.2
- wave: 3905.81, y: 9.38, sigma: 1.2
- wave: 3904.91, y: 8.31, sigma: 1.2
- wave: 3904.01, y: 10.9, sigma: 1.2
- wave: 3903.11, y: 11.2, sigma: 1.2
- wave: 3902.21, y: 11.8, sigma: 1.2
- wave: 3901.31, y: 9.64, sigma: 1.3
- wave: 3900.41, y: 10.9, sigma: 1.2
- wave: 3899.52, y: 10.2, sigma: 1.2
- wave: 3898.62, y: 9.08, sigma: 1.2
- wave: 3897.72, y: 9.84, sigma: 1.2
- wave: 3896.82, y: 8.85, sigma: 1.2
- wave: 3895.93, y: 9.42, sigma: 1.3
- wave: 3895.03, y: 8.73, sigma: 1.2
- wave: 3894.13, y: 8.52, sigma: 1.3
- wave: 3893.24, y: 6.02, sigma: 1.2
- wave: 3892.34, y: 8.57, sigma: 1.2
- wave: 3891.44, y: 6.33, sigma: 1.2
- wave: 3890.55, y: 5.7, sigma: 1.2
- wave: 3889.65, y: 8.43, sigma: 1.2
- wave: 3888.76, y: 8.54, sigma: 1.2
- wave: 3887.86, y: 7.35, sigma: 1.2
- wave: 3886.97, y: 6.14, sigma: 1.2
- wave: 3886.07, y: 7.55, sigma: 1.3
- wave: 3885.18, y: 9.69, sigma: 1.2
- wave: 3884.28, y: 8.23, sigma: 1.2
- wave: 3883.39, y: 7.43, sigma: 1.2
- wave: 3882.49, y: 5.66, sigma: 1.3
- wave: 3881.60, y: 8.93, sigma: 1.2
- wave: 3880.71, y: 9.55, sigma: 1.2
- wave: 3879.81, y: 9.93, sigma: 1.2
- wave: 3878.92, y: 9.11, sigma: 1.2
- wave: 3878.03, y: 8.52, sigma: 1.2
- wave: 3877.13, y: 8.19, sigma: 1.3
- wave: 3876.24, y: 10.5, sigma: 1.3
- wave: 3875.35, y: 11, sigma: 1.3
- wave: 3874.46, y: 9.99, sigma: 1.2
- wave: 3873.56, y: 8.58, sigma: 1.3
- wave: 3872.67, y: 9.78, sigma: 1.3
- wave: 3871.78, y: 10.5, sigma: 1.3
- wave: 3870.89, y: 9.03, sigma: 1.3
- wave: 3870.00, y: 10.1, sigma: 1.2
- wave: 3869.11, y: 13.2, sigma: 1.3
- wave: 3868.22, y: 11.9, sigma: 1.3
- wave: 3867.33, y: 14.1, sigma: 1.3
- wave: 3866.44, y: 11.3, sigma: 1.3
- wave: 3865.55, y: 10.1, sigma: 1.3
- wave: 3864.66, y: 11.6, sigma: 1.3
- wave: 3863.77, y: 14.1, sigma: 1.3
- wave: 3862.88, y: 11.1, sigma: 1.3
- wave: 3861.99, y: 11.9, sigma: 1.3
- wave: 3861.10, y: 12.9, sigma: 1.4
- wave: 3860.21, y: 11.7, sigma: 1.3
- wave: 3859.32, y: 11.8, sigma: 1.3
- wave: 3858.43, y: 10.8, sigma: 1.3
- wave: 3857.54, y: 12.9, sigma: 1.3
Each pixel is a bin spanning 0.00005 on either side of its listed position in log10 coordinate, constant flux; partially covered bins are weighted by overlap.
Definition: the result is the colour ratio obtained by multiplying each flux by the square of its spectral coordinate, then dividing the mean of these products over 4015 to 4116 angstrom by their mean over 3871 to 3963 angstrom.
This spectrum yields 1.32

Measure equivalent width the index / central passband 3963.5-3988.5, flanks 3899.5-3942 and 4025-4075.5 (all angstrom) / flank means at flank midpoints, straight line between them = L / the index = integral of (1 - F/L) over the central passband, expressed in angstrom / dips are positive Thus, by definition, 5.25 angstrom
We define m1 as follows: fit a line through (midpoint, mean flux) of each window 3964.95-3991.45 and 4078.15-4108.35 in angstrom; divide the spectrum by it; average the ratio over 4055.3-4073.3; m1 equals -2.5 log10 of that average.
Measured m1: -0.180 mag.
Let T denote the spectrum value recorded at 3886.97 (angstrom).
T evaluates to 6.14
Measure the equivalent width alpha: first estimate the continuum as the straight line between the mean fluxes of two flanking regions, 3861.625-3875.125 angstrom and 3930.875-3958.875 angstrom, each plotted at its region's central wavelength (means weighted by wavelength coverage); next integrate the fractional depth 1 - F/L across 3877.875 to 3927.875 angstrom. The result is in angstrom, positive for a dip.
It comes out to 4.0 angstrom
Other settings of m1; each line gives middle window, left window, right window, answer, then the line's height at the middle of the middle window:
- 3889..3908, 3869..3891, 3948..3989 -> -0.05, 8.91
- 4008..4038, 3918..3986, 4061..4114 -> -0.21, 10.3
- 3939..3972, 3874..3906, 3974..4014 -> 0.14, 10.6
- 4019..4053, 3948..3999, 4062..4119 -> -0.17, 10.6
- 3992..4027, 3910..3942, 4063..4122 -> -0.20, 10.4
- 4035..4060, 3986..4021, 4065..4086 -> -0.04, 12.2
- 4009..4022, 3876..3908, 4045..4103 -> -0.19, 10.8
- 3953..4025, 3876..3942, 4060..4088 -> -0.01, 10.6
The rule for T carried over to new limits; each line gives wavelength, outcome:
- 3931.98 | 7.93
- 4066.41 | 11.9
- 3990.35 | 11.9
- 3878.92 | 9.11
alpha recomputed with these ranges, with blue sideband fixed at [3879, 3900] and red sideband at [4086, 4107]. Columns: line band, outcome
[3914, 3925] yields -2.7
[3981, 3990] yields -2.1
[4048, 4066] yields -4.4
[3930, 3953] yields -1.6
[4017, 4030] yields -3.8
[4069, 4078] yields -1.4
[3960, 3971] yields 2.7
